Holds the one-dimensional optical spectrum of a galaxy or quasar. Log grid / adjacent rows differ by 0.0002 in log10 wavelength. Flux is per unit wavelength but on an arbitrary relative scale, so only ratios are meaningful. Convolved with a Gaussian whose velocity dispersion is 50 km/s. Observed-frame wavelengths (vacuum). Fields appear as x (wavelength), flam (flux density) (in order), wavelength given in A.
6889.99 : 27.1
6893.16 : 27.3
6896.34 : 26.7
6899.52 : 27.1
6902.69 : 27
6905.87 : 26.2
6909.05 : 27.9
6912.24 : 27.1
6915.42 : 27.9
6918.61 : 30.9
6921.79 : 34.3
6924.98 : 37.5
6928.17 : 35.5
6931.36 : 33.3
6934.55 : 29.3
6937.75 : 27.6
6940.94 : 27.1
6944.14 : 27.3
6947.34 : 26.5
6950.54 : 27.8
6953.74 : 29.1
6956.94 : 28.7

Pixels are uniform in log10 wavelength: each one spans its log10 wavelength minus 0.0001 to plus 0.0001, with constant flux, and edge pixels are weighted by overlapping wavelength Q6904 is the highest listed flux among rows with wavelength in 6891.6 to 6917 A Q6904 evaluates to 27.9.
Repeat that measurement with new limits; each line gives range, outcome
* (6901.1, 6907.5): 27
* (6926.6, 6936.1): 35.5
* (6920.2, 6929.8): 37.5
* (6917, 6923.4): 34.3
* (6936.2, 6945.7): 27.6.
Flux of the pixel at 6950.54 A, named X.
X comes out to 27.8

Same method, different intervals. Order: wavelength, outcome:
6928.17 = 35.5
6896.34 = 26.7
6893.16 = 27.3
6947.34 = 26.5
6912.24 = 27.1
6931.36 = 33.3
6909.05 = 27.9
